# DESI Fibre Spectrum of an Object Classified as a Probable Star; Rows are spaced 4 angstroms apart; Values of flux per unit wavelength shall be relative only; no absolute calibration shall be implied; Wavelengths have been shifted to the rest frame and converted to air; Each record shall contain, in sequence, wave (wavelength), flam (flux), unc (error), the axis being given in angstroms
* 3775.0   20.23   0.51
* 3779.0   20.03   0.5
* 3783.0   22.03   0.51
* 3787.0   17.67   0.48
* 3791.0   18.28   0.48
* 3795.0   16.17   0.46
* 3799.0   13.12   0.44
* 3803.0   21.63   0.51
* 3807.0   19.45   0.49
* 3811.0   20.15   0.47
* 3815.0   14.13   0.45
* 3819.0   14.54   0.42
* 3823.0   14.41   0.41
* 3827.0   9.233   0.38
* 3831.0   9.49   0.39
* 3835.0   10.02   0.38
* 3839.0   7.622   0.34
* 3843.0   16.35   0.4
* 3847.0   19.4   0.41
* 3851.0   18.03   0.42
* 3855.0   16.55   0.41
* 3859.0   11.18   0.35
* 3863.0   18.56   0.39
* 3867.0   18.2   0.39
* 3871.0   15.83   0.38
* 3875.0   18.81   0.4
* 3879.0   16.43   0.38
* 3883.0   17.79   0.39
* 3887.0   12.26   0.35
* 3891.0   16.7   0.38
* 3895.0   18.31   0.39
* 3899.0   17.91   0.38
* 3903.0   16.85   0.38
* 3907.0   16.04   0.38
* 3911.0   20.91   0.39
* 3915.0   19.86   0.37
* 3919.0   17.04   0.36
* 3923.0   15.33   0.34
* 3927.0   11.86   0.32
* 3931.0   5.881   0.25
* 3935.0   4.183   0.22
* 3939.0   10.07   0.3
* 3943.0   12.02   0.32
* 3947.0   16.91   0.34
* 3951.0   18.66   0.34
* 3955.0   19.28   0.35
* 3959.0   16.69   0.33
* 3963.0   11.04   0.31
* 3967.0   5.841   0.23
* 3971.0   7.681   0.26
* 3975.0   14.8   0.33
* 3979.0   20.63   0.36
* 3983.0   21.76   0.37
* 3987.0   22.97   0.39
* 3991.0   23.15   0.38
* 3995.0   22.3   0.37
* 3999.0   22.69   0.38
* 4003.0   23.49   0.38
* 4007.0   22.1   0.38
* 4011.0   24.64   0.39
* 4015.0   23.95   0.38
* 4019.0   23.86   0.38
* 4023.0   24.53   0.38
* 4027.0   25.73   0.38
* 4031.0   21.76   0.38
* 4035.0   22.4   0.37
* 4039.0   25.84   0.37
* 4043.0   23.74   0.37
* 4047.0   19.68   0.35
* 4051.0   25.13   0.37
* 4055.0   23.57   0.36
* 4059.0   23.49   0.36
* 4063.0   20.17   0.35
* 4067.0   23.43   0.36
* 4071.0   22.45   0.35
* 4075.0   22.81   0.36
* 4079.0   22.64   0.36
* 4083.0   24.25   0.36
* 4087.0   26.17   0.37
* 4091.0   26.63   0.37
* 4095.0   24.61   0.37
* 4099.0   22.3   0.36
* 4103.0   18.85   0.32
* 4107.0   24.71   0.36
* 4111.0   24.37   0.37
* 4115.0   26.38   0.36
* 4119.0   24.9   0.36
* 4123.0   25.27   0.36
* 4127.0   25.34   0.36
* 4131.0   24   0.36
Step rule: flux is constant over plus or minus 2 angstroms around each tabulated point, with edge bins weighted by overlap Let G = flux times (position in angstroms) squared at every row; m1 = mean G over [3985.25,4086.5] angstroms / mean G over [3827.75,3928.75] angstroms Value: 1.59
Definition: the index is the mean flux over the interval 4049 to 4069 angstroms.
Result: 23.2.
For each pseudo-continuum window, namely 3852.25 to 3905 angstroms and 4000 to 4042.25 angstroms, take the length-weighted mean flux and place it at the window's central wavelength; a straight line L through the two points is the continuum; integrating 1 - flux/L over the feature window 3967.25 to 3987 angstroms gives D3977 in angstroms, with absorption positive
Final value 5.2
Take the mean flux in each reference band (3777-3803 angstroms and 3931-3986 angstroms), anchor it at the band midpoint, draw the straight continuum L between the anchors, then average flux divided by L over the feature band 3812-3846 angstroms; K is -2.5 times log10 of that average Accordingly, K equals 0.35 mag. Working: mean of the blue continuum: 18.2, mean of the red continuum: 13.7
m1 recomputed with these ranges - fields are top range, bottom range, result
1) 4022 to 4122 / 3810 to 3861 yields 1.93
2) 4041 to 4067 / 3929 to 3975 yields 2.02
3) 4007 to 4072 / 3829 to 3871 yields 1.76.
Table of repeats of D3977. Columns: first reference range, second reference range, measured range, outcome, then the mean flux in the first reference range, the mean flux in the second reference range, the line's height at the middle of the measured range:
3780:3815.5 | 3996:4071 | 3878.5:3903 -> 4.4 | 18.3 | 23.3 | 20.3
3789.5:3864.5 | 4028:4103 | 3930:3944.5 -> 8.3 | 15.1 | 23.3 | 18.9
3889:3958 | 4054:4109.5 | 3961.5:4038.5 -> -4.6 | 15.2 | 23.3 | 19.1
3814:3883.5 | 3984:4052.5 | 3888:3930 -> 2.5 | 14.8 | 23.4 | 17.8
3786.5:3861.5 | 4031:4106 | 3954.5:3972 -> 7.0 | 15.1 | 23.2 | 19.7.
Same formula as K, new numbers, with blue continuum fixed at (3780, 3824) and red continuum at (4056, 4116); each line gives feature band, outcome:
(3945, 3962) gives 0.18 mag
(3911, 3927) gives 0.17 mag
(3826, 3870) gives 0.29 mag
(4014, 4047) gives -0.07 mag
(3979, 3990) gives -0.04 mag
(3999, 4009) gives -0.05 mag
